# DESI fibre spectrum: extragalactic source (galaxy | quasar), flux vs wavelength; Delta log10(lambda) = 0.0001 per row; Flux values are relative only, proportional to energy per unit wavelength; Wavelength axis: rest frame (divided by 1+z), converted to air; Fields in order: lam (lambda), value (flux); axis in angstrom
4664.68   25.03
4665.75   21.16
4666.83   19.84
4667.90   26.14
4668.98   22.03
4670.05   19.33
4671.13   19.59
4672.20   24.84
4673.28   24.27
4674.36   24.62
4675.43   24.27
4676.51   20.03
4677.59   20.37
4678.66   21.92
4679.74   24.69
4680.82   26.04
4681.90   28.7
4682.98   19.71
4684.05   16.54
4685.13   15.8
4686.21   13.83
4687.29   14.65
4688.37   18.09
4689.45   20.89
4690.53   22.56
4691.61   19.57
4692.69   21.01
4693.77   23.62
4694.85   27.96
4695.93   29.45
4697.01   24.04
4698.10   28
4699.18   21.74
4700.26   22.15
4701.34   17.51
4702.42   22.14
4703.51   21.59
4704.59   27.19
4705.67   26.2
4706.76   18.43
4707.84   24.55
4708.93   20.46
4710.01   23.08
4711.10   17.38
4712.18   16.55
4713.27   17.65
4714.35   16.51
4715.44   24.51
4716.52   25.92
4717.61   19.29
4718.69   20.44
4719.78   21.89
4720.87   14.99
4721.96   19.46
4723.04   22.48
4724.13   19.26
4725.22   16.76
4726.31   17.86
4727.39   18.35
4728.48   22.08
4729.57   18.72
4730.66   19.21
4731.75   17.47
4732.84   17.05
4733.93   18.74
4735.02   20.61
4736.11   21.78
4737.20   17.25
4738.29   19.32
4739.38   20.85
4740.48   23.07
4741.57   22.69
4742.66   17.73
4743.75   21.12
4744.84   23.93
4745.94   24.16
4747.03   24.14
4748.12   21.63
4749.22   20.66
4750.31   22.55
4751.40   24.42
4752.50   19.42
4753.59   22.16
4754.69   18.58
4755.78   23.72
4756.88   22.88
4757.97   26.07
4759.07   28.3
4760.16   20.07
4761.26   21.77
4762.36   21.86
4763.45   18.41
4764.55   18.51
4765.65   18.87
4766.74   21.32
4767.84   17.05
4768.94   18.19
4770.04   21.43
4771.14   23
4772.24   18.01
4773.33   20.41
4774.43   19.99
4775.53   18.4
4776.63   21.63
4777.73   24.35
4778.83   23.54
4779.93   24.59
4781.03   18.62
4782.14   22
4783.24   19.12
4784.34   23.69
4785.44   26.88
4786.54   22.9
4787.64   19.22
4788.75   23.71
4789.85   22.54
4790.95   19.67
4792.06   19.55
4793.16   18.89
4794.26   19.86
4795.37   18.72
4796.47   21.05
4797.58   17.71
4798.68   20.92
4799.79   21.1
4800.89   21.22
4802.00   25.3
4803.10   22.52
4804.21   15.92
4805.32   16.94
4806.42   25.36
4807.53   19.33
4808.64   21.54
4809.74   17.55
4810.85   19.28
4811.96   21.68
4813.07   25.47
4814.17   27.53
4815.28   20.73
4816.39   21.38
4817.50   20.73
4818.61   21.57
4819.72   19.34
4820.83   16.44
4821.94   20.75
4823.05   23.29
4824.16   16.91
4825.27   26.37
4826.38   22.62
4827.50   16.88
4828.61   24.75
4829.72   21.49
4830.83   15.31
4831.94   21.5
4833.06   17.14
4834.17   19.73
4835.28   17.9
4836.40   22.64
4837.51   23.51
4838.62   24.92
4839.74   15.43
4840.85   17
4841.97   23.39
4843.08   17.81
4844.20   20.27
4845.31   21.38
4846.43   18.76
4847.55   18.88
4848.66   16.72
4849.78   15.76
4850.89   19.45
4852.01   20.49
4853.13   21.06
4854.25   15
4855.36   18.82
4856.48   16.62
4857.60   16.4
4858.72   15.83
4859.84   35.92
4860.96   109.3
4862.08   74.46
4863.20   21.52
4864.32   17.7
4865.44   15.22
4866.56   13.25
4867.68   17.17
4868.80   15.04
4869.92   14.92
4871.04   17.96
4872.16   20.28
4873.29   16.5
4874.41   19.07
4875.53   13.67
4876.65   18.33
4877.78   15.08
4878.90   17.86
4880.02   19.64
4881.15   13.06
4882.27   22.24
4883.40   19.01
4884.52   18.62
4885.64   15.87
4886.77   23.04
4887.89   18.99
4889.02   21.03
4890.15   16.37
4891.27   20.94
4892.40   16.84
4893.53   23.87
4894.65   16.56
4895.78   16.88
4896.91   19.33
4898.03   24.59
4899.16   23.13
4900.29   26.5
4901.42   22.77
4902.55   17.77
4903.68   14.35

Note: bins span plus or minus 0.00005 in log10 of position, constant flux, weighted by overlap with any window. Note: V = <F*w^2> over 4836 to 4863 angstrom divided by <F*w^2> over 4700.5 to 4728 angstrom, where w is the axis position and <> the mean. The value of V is 1.3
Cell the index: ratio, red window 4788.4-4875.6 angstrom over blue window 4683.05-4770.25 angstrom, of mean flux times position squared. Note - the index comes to 1.09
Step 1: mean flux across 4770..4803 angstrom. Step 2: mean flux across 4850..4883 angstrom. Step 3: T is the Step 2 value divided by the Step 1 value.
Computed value 1.1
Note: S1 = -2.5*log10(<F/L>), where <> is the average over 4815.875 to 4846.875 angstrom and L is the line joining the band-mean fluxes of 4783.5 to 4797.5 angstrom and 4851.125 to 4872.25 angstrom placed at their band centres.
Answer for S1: 0.18 mag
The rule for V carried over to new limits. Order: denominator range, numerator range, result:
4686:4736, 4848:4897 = 1.12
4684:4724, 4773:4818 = 1.05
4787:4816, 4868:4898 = 0.90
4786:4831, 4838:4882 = 1.08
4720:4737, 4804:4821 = 1.14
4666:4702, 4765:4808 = 0.99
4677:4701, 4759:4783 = 0.98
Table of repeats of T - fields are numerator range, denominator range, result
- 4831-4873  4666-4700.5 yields 1.04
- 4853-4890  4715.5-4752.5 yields 1.10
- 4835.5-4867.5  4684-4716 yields 1.15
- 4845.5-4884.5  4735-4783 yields 1.05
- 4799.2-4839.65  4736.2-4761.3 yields 0.95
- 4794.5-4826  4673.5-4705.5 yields 0.95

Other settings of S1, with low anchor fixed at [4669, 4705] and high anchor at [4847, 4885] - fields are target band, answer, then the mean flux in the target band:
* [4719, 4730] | 0.15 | 19.2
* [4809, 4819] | 0.02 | 21.8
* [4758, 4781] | 0.06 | 21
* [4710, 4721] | 0.11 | 19.9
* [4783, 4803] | 0.05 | 21.3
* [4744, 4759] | -0.03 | 22.8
